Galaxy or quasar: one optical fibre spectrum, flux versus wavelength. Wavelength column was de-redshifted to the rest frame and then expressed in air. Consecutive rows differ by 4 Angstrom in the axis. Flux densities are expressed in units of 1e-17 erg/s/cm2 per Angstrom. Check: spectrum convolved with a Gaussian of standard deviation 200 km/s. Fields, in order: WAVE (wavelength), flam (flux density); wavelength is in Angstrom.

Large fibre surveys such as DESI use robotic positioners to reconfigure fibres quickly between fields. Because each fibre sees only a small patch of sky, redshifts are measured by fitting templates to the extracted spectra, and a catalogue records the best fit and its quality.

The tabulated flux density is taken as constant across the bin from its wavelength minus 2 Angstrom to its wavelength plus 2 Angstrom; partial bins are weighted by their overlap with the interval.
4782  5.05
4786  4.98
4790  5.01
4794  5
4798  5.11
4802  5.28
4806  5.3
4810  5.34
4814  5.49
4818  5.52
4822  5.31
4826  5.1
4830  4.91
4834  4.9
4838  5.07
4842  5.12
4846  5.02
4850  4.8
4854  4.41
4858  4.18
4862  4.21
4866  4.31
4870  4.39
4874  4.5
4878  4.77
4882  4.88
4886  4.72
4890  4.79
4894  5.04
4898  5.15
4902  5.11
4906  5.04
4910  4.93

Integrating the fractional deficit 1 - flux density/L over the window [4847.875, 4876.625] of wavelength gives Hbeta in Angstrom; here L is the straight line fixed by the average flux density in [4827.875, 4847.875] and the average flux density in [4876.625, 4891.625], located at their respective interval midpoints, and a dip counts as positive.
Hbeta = 2.8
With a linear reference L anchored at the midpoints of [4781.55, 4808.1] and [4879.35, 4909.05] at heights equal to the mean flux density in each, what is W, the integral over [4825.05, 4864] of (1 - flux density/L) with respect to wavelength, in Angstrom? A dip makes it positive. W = 2.09 Angstrom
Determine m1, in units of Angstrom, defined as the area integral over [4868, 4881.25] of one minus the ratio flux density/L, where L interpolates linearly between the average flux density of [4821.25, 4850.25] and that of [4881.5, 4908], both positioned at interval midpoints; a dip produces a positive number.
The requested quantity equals 1.1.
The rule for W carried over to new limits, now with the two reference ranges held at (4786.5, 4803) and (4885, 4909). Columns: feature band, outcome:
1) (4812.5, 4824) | -0.9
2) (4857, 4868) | 1.7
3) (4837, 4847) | -0.1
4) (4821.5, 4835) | 0.0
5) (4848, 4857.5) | 0.9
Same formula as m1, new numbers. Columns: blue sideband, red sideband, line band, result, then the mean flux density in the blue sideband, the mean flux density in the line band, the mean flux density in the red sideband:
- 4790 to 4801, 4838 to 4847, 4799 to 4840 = -1.2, 5.07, 5.22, 5.08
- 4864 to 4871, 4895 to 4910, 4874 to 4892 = -0.4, 4.34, 4.76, 5.07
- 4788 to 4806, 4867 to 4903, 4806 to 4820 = -1.0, 5.12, 5.43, 4.79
